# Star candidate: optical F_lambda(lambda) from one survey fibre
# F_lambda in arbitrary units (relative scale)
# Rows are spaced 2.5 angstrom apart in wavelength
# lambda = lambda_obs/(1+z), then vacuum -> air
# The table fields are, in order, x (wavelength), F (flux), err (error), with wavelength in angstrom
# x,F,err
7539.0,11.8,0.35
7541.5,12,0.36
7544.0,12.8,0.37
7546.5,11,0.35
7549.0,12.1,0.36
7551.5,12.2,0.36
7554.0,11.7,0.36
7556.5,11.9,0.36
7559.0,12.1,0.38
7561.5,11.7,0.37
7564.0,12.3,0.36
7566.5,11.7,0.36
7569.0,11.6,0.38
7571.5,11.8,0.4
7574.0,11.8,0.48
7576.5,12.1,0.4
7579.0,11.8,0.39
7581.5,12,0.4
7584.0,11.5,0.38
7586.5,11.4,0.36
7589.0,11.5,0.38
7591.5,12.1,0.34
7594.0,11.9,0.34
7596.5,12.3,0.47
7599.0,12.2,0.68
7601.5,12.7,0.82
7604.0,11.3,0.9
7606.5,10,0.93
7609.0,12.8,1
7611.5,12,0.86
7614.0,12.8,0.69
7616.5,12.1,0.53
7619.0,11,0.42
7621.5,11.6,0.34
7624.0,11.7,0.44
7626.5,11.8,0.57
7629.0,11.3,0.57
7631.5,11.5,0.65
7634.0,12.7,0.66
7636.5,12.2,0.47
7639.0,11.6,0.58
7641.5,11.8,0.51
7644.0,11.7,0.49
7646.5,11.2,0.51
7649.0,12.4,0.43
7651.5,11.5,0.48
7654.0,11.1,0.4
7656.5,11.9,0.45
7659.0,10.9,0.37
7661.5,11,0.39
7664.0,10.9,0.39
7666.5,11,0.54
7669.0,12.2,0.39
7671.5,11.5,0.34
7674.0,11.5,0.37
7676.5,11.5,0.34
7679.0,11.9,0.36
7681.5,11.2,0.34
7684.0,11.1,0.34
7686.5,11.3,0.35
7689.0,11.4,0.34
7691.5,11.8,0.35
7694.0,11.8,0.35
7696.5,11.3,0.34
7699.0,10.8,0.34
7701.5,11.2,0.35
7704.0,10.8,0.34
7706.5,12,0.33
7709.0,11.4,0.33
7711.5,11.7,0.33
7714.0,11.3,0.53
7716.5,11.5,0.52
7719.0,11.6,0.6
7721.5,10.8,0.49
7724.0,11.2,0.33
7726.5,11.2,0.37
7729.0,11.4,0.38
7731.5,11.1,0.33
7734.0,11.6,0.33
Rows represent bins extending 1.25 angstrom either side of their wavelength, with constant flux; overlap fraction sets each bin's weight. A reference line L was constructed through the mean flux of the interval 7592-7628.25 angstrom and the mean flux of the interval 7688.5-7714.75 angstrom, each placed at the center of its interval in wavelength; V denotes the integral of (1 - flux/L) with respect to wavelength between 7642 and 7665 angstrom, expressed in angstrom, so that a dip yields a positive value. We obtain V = 0.5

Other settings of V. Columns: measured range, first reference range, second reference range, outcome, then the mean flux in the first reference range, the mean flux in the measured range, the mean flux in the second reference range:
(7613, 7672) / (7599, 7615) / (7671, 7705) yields 0.3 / 11.9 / 11.6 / 11.4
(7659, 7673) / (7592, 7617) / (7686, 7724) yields 0.4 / 12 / 11.3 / 11.4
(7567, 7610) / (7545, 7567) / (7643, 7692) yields -0.2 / 11.9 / 11.8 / 11.4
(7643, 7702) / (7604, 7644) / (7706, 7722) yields 1.0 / 11.8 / 11.4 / 11.5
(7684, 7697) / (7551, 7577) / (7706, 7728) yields 0.0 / 11.9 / 11.5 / 11.4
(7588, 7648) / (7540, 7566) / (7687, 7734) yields -0.6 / 12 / 11.8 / 11.4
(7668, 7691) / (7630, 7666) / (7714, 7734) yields -0.1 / 11.6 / 11.5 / 11.3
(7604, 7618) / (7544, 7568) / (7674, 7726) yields -0.2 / 11.9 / 11.9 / 11.4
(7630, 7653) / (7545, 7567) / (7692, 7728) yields -0.5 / 11.9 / 11.8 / 11.3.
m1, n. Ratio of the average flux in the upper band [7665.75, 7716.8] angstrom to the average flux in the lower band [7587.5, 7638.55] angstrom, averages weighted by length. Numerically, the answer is 1.0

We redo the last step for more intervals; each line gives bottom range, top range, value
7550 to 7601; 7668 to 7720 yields 0.96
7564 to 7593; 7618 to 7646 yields 0.99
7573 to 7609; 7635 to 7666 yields 0.98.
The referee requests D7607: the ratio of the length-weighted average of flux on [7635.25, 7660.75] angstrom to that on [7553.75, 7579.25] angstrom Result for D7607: 0.98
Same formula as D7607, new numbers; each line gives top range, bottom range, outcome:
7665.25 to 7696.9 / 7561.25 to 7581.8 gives 0.97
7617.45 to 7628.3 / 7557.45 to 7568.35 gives 0.97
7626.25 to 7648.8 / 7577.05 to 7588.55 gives 1.01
